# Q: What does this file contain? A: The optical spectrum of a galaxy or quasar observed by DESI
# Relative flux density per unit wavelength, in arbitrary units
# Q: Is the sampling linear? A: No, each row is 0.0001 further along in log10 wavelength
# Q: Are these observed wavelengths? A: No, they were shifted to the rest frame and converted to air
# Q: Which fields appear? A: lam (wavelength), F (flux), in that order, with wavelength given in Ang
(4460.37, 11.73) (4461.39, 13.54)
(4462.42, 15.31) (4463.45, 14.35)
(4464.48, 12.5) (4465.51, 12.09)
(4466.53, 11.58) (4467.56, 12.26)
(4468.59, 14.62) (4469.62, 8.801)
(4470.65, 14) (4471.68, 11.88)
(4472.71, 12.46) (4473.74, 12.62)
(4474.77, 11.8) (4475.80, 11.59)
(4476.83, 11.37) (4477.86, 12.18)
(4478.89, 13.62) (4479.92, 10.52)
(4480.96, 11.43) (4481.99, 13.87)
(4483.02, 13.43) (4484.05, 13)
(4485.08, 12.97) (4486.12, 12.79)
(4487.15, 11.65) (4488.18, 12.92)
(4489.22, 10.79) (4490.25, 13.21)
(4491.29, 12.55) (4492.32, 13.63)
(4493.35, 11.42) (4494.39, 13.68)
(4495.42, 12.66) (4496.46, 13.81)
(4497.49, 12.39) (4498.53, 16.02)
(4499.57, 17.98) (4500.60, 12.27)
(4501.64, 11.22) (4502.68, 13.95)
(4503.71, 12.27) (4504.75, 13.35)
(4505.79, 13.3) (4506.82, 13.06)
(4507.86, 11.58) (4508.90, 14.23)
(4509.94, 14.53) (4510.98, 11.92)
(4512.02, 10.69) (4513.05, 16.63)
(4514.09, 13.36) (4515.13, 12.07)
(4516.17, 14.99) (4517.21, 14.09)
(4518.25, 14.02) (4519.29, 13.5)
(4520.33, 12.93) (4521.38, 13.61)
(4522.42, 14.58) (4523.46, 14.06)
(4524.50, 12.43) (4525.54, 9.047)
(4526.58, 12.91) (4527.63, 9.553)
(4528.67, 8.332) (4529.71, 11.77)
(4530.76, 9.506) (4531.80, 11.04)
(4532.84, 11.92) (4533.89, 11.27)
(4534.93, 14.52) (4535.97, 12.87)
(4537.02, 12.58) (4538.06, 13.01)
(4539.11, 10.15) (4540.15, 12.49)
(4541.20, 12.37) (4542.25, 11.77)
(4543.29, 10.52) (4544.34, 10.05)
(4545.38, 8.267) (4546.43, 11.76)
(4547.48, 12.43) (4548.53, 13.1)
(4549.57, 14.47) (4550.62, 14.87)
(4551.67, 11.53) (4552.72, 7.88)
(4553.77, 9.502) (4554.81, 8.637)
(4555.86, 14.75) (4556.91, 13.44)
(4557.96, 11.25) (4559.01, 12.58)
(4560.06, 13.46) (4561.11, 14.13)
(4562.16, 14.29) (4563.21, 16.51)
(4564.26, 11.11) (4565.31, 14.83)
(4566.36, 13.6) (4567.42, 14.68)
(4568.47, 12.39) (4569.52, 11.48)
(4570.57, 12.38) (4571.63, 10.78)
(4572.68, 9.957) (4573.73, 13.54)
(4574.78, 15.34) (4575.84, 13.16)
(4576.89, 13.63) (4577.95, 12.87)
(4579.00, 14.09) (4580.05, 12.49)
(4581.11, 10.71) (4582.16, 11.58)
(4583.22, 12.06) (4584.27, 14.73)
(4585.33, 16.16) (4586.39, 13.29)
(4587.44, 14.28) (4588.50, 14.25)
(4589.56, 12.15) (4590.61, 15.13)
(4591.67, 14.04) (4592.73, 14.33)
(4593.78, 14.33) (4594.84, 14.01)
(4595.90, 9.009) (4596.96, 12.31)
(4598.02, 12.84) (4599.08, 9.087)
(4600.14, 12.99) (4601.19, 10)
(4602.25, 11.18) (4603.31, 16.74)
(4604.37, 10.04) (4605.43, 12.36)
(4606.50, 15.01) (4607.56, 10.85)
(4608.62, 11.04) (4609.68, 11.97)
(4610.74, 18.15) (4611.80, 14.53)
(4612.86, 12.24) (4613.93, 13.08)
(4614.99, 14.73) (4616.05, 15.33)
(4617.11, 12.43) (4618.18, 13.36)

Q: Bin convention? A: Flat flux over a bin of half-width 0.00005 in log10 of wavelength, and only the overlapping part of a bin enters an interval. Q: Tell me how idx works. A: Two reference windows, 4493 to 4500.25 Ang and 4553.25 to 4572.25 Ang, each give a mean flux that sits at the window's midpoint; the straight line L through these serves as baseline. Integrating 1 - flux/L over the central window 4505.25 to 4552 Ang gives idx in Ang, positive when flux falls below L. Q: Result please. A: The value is 3.53 Ang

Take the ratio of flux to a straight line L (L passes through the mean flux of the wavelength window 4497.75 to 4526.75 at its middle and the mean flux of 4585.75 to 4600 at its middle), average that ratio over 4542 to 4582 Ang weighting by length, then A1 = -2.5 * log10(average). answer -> 0.06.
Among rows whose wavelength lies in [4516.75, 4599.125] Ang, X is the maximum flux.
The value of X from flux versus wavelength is 16.51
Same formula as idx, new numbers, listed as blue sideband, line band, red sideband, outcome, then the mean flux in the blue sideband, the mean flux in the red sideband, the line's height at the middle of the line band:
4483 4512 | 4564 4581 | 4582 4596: 0.90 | 13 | 13.7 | 13.6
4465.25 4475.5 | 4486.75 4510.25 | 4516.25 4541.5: -1.78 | 12.2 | 12.2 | 12.2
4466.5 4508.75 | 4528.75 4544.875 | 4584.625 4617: 1.62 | 12.7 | 13.2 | 12.9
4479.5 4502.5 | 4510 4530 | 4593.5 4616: 0.27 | 12.9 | 12.7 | 12.9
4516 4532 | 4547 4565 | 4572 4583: -0.15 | 12.2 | 12.7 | 12.5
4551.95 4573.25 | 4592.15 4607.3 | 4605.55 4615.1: 0.86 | 12.4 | 13.4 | 13.2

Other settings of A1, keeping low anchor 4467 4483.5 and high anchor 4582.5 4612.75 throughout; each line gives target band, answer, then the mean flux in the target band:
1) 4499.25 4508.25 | -0.058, 13.1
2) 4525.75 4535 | 0.154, 11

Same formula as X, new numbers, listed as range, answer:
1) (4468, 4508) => 17.98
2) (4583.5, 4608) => 16.74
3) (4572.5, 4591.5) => 16.16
